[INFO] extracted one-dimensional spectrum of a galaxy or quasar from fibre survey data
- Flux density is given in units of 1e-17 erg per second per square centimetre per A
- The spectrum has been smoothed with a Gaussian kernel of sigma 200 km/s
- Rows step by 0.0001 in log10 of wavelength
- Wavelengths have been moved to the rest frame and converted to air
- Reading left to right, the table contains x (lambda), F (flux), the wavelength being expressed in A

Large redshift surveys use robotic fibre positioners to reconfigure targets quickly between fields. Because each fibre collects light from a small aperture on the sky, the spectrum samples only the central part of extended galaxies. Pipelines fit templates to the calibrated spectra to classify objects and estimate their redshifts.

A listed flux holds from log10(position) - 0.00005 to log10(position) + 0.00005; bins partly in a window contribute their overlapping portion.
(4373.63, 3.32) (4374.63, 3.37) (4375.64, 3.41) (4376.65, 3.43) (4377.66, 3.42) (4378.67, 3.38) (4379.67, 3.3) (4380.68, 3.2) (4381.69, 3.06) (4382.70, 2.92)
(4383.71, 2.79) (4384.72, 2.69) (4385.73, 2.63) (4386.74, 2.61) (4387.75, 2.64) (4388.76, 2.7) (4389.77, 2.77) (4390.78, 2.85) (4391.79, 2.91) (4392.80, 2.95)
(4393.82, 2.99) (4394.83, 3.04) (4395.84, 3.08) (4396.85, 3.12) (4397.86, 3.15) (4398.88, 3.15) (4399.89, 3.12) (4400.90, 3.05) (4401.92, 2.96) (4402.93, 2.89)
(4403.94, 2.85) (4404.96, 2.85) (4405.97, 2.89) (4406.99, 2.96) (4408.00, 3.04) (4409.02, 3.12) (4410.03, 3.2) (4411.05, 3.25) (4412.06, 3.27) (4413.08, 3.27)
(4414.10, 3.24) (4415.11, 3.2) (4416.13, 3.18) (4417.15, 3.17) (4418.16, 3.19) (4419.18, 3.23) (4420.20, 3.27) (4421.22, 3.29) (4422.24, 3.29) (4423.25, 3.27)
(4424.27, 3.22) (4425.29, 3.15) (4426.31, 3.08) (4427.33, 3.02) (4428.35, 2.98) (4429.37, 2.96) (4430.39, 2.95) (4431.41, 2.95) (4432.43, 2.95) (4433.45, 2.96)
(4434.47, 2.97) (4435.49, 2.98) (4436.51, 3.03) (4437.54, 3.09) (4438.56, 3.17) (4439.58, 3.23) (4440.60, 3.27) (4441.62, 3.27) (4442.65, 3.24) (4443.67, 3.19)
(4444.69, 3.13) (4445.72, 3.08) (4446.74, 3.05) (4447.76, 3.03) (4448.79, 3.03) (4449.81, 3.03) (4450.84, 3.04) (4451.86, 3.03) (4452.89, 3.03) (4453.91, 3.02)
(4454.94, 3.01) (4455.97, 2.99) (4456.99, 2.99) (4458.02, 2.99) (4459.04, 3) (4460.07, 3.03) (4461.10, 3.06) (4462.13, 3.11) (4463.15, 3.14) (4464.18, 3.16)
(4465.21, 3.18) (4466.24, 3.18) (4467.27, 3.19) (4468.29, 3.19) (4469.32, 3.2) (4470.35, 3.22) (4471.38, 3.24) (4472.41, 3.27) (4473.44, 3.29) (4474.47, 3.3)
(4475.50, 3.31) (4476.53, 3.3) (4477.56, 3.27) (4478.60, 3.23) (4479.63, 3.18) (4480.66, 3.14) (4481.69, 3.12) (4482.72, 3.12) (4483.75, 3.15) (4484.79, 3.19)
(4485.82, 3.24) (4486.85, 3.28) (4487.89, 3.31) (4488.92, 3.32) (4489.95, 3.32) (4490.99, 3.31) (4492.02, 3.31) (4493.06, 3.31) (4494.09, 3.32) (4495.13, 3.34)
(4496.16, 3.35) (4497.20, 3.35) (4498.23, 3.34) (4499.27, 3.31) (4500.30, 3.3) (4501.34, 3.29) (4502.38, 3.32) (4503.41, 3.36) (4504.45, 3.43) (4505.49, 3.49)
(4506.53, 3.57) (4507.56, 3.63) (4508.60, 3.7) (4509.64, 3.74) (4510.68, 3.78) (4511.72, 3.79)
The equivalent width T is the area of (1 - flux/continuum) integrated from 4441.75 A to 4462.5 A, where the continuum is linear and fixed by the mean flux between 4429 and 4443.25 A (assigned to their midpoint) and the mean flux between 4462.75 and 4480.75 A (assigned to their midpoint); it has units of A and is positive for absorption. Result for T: 0.6 A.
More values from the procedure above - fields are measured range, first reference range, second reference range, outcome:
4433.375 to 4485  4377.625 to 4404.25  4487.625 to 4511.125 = 1.84 A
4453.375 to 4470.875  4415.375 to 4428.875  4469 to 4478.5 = 0.79 A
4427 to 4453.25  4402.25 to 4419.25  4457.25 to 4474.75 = 0.56 A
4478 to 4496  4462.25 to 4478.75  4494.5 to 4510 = 0.45 A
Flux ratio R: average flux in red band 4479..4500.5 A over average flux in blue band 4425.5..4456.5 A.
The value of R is 1.07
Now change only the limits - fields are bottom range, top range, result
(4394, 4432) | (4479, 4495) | 1.04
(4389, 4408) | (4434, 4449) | 1.05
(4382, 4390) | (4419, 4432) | 1.15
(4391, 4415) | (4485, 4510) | 1.11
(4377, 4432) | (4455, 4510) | 1.07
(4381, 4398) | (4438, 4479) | 1.09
